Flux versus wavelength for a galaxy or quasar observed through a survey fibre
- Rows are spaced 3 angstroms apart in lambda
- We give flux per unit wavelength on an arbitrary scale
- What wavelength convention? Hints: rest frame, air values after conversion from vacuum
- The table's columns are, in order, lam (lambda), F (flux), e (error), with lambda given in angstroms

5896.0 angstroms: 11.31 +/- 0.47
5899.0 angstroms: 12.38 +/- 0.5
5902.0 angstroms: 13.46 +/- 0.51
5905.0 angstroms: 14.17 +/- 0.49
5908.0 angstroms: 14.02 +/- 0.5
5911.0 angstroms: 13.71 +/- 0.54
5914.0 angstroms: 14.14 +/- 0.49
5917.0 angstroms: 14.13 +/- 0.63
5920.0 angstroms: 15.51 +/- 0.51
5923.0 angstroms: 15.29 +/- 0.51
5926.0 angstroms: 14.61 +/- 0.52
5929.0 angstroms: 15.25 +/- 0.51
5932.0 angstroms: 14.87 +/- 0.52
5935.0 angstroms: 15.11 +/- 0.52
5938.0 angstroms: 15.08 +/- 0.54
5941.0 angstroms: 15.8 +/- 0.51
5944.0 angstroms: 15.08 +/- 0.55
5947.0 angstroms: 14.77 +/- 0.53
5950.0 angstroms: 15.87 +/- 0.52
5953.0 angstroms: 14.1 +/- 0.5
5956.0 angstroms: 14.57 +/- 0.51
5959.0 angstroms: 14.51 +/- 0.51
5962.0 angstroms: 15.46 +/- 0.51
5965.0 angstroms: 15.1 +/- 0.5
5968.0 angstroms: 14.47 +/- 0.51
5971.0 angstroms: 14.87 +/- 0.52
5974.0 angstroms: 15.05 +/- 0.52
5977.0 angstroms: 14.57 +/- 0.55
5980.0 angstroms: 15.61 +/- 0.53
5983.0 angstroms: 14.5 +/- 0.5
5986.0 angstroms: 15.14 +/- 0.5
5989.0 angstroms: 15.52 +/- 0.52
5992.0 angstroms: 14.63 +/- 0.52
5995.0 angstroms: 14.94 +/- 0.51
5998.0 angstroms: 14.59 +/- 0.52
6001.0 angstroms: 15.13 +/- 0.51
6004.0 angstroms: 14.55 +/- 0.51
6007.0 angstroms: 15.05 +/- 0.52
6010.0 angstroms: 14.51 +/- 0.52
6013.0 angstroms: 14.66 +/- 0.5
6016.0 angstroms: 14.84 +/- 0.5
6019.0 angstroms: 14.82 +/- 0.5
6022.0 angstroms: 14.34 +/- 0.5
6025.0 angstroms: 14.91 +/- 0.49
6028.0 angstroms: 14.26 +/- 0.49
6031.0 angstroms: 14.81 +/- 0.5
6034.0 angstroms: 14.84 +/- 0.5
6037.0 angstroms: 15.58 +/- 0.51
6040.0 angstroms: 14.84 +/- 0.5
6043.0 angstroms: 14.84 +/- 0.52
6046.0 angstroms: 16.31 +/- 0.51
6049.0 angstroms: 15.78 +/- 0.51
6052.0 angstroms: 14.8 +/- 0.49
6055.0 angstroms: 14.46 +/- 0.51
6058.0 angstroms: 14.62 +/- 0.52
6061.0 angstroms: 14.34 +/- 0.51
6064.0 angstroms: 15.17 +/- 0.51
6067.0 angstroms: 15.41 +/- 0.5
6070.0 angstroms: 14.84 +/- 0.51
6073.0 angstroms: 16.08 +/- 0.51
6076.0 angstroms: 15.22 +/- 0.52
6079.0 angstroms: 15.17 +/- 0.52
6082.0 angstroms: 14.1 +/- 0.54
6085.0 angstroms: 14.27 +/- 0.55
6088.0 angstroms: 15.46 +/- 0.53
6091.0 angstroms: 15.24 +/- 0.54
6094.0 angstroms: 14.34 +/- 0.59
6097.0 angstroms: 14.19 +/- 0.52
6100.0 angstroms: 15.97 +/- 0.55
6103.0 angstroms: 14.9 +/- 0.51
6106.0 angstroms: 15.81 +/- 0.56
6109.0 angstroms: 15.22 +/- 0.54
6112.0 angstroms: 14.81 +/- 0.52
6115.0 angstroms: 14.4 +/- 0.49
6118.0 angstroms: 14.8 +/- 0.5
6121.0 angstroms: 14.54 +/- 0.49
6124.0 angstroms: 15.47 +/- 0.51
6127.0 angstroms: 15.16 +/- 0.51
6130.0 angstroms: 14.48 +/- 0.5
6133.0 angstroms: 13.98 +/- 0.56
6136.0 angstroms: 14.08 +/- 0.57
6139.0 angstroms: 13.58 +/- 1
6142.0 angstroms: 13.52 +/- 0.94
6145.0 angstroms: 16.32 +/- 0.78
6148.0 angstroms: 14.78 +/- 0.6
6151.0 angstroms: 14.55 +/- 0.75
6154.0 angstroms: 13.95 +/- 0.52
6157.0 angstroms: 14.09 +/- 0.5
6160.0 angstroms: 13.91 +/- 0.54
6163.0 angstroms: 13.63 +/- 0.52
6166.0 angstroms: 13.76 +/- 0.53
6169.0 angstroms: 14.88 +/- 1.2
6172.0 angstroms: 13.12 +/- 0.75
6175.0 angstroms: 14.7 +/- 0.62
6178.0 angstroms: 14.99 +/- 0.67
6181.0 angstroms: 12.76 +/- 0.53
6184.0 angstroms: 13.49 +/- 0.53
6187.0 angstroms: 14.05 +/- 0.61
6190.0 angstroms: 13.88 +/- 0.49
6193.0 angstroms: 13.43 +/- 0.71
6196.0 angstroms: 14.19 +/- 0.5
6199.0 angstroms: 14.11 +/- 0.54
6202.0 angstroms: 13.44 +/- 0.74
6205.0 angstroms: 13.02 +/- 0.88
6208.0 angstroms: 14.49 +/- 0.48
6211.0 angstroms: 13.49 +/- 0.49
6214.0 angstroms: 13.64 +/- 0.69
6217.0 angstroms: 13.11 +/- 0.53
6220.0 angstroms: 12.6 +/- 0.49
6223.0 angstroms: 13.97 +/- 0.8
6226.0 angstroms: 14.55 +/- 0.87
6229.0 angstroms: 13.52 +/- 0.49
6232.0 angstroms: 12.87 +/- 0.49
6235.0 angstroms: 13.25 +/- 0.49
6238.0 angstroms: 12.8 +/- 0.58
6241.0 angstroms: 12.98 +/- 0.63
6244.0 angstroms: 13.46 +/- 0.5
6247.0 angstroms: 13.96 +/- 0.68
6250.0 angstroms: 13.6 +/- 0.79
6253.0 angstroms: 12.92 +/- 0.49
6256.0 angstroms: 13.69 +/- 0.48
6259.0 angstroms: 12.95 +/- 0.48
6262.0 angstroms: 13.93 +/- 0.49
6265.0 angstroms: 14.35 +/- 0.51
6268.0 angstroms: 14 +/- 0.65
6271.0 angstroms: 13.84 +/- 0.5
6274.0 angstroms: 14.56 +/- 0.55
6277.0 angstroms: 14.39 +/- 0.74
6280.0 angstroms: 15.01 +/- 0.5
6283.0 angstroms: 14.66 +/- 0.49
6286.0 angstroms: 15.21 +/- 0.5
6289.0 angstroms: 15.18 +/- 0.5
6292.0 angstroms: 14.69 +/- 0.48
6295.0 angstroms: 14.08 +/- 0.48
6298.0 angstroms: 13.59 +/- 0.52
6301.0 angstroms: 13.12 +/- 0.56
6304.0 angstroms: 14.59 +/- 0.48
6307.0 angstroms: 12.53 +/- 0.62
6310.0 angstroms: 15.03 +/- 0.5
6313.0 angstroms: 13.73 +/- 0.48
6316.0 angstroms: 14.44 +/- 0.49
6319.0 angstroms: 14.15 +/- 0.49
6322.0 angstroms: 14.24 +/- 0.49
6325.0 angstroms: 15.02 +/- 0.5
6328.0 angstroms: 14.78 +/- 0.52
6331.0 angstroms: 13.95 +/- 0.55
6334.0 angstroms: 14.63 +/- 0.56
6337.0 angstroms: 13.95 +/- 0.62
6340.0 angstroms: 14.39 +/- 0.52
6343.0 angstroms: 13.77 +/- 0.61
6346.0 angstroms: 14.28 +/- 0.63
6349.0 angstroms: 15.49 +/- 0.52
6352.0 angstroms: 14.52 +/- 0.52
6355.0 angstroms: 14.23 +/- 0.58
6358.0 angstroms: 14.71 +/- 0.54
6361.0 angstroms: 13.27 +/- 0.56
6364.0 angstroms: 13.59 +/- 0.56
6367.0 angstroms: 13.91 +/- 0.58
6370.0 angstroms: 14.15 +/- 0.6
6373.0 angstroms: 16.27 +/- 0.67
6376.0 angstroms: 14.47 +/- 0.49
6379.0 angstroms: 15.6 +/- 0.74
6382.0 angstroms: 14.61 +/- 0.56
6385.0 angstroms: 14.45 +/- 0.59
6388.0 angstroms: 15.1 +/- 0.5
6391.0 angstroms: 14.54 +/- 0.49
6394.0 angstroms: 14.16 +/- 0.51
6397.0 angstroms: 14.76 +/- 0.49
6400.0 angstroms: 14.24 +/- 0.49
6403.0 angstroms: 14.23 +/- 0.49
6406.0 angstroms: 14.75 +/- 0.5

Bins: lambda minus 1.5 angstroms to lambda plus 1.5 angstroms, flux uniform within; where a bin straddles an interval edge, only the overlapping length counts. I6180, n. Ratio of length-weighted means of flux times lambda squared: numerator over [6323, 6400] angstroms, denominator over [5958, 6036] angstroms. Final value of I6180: 1.1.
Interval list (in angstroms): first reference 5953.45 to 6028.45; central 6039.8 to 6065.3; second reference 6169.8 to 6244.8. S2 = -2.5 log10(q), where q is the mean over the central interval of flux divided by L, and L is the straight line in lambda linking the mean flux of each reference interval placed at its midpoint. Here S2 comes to -0.04 mag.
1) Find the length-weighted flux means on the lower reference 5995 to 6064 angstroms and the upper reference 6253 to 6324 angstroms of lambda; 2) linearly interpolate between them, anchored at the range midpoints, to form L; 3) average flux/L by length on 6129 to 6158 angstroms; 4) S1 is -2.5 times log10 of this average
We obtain 0.02 mag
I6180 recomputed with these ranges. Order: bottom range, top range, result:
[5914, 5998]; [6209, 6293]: 1.02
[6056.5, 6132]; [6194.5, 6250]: 0.94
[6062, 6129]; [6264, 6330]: 1.02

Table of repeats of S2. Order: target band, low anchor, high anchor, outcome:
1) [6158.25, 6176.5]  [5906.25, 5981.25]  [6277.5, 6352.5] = 0.04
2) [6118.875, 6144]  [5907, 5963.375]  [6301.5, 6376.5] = 0.01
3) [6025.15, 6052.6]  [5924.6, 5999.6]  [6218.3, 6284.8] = -0.04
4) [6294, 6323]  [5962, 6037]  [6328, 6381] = 0.04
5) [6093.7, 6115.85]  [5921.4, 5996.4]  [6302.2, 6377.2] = -0.02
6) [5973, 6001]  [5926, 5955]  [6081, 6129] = 0.01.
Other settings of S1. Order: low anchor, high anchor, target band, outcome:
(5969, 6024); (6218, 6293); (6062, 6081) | -0.05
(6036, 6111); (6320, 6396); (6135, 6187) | 0.06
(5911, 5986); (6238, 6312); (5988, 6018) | -0.01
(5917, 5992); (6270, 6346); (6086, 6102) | -0.02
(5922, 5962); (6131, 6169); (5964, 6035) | 0.00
